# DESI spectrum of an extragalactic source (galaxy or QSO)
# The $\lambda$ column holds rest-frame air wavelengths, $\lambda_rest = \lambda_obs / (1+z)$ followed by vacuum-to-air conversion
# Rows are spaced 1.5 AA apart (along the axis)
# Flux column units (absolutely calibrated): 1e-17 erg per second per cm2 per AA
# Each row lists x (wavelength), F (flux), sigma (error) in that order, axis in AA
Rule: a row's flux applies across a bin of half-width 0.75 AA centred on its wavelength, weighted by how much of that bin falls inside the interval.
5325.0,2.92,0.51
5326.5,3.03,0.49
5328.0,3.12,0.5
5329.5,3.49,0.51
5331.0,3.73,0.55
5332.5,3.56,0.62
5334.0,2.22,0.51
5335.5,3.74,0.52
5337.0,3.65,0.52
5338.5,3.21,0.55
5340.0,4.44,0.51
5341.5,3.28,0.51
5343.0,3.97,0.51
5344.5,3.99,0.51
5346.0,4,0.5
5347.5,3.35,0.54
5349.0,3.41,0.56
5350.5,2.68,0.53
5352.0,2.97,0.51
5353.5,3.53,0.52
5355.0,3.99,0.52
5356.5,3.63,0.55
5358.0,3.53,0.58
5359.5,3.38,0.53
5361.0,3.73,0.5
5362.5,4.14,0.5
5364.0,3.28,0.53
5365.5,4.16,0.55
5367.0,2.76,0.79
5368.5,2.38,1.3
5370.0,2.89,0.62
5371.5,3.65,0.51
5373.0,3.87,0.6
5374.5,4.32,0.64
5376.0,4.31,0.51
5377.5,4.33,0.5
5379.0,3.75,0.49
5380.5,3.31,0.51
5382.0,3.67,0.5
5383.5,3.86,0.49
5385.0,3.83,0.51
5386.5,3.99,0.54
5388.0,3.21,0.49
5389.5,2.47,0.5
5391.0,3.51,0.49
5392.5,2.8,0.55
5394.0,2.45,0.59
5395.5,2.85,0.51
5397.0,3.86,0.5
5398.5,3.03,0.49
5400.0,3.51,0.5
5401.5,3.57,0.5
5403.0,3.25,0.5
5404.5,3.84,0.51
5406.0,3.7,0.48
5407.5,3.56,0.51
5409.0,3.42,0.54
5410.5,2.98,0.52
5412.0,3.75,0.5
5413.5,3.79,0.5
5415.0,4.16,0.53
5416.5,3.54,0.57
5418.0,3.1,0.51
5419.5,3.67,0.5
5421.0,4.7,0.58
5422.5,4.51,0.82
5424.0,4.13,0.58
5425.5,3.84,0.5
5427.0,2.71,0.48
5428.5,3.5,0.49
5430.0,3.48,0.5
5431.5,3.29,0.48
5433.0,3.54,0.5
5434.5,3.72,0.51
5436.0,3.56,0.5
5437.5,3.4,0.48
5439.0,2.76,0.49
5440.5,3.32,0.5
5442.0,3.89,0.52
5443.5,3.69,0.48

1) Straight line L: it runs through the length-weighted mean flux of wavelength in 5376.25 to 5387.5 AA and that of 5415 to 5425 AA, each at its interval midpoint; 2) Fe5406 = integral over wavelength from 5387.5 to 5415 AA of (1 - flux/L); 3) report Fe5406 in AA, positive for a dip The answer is 4.0 AA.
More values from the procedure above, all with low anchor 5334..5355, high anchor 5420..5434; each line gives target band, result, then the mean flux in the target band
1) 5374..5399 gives 0.9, 3.5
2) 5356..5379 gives -0.3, 3.63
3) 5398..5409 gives 0.5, 3.5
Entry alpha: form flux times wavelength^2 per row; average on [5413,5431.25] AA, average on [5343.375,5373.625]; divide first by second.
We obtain 1.11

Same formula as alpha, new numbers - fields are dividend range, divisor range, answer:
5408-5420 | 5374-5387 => 0.92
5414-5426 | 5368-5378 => 1.09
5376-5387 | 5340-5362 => 1.09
